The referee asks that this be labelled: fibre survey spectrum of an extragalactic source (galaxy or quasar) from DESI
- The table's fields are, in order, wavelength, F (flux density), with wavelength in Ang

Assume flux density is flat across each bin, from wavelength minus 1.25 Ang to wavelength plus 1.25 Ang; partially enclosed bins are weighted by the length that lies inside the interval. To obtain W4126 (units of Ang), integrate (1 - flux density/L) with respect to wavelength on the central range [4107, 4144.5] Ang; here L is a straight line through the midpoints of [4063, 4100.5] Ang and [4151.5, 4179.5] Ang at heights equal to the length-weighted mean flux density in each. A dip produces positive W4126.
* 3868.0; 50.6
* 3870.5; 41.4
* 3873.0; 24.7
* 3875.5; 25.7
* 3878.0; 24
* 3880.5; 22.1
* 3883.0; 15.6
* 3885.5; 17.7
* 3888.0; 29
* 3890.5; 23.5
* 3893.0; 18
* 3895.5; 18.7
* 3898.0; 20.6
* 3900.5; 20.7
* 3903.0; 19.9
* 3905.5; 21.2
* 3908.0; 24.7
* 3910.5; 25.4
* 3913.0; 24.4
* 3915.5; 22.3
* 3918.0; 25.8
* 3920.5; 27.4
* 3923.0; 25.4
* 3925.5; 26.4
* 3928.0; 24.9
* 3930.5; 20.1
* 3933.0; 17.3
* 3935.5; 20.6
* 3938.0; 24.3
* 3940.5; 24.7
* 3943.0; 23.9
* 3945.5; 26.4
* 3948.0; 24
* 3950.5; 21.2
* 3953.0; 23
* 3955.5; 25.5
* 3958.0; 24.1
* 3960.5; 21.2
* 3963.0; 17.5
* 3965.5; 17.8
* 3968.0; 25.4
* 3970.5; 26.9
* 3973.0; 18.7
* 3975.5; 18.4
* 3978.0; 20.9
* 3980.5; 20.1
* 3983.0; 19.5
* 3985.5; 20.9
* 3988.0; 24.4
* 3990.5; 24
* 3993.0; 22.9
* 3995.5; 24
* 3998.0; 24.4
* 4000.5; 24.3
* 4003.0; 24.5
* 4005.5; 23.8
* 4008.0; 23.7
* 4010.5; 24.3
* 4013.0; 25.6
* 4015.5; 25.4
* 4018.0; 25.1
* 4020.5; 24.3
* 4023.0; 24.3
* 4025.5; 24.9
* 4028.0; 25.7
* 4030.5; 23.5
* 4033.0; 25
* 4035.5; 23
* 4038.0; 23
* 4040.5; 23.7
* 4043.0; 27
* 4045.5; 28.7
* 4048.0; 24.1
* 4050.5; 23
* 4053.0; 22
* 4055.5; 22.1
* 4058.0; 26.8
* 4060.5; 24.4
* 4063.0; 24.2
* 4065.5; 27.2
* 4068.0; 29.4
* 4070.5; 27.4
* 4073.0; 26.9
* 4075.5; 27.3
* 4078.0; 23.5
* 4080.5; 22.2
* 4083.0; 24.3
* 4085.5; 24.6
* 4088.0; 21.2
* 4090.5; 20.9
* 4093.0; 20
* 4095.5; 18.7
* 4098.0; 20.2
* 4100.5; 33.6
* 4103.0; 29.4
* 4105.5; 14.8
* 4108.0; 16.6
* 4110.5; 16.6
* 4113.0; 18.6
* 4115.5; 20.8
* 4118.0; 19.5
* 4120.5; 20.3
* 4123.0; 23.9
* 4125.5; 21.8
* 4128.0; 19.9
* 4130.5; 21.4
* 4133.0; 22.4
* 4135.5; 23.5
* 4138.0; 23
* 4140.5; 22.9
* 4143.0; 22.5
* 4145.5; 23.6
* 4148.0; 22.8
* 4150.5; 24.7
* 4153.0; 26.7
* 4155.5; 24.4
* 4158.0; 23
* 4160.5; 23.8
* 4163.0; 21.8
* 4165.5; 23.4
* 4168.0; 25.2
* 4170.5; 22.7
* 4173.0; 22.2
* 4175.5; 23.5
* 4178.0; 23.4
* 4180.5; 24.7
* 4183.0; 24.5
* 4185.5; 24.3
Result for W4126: 4.6 Ang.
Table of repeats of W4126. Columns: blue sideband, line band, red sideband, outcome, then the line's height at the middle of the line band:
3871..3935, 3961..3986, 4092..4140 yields 1.92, 22.3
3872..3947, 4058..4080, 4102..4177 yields -3.74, 22.4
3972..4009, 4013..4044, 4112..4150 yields -3.35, 22.2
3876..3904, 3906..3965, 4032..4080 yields -3.38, 22.2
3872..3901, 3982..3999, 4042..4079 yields 0.80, 24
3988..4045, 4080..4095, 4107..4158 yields 0.55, 22.9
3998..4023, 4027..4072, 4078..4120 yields -3.66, 23.2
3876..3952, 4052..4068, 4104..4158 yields -2.16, 21.9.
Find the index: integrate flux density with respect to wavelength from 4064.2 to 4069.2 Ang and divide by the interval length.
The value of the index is 28.2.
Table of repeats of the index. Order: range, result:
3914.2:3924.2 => 25.2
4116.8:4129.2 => 21.1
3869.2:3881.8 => 27.6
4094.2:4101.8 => 24.2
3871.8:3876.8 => 25.2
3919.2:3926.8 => 26.4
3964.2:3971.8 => 23.3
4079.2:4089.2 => 23.1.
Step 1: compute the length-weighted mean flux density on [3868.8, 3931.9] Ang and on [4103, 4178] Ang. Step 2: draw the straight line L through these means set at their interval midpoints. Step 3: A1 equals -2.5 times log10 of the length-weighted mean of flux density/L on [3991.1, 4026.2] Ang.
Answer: -0.06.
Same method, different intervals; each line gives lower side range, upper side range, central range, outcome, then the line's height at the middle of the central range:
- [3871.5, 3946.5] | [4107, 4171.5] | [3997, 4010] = -0.07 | 22.6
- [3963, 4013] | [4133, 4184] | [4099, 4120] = 0.10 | 23.3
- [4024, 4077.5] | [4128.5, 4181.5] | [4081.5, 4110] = 0.11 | 24.4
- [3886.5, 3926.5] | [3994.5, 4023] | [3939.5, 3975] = 0.05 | 23.9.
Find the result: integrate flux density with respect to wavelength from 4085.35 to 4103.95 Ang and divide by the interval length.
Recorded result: 23.4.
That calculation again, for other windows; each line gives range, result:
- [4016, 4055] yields 24.5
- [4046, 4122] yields 23.1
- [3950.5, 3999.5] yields 22.1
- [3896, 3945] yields 23.1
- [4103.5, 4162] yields 21.7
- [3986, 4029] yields 24.4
